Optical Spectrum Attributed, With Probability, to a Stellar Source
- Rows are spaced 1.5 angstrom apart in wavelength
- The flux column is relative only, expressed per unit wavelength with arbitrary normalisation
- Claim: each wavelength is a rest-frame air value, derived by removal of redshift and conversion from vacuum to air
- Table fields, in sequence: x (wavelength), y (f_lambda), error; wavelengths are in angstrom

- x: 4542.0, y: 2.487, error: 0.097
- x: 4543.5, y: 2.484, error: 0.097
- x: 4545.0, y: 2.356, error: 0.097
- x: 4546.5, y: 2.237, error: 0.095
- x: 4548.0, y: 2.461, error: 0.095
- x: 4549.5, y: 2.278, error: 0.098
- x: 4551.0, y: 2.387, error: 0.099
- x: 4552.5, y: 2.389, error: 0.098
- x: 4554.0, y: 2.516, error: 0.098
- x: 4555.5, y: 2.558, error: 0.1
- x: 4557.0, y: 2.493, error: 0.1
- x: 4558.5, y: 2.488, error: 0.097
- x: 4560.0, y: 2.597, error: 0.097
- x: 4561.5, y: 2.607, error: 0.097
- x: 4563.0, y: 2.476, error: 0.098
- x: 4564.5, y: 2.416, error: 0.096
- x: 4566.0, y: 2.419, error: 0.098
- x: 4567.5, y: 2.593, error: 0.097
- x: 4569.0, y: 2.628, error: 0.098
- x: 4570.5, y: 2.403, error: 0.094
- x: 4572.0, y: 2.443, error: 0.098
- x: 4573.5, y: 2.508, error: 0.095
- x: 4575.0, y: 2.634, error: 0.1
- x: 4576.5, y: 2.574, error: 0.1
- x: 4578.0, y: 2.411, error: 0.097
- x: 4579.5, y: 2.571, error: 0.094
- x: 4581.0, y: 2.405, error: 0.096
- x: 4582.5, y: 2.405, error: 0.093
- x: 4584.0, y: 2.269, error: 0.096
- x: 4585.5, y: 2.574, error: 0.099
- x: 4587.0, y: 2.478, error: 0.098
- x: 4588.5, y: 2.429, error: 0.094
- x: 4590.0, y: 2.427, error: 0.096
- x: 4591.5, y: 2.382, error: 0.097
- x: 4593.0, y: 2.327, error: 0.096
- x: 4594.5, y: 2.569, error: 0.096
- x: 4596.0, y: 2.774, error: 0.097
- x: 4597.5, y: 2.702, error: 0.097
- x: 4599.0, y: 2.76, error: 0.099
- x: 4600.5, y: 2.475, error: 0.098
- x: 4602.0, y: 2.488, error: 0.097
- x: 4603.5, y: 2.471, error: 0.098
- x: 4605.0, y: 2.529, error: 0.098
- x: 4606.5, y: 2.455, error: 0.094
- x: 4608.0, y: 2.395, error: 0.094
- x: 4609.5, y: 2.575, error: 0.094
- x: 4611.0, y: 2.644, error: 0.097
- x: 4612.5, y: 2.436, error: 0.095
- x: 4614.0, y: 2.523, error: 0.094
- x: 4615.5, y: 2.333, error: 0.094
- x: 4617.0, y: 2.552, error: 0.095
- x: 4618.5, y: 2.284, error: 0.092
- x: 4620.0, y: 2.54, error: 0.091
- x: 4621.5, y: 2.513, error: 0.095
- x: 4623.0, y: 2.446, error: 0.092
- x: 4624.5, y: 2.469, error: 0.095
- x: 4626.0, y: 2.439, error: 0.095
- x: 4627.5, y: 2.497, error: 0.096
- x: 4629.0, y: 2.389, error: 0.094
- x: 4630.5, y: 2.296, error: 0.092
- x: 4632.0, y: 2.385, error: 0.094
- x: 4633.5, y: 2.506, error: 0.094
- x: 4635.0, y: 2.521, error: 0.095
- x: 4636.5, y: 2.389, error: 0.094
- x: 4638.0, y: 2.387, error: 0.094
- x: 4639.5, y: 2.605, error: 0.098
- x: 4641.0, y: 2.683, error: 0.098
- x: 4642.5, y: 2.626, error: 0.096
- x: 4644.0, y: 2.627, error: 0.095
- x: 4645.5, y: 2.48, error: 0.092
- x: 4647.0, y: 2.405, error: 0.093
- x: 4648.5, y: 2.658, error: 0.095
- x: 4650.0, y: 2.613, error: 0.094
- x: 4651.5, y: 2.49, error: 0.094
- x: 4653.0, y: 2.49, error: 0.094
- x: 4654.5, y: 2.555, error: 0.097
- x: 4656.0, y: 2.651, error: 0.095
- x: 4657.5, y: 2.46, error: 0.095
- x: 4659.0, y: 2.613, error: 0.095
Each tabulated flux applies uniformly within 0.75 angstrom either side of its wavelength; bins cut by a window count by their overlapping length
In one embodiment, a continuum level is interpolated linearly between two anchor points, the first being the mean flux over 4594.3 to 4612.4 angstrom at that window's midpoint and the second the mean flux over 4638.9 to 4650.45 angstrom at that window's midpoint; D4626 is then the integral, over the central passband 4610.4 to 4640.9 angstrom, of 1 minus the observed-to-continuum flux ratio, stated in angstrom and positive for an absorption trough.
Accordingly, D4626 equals 1.4 angstrom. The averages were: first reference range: 2.56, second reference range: 2.59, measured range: 2.46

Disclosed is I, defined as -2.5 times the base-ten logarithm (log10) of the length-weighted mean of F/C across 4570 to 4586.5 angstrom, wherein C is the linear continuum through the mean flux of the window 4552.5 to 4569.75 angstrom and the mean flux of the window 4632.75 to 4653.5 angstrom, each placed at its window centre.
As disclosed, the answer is 0.02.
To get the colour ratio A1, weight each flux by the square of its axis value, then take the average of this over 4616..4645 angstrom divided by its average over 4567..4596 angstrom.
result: 1.02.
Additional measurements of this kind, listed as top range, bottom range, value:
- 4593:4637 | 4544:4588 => 1.03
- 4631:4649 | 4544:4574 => 1.06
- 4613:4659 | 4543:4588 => 1.04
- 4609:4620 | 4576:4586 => 1.03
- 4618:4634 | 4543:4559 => 1.04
